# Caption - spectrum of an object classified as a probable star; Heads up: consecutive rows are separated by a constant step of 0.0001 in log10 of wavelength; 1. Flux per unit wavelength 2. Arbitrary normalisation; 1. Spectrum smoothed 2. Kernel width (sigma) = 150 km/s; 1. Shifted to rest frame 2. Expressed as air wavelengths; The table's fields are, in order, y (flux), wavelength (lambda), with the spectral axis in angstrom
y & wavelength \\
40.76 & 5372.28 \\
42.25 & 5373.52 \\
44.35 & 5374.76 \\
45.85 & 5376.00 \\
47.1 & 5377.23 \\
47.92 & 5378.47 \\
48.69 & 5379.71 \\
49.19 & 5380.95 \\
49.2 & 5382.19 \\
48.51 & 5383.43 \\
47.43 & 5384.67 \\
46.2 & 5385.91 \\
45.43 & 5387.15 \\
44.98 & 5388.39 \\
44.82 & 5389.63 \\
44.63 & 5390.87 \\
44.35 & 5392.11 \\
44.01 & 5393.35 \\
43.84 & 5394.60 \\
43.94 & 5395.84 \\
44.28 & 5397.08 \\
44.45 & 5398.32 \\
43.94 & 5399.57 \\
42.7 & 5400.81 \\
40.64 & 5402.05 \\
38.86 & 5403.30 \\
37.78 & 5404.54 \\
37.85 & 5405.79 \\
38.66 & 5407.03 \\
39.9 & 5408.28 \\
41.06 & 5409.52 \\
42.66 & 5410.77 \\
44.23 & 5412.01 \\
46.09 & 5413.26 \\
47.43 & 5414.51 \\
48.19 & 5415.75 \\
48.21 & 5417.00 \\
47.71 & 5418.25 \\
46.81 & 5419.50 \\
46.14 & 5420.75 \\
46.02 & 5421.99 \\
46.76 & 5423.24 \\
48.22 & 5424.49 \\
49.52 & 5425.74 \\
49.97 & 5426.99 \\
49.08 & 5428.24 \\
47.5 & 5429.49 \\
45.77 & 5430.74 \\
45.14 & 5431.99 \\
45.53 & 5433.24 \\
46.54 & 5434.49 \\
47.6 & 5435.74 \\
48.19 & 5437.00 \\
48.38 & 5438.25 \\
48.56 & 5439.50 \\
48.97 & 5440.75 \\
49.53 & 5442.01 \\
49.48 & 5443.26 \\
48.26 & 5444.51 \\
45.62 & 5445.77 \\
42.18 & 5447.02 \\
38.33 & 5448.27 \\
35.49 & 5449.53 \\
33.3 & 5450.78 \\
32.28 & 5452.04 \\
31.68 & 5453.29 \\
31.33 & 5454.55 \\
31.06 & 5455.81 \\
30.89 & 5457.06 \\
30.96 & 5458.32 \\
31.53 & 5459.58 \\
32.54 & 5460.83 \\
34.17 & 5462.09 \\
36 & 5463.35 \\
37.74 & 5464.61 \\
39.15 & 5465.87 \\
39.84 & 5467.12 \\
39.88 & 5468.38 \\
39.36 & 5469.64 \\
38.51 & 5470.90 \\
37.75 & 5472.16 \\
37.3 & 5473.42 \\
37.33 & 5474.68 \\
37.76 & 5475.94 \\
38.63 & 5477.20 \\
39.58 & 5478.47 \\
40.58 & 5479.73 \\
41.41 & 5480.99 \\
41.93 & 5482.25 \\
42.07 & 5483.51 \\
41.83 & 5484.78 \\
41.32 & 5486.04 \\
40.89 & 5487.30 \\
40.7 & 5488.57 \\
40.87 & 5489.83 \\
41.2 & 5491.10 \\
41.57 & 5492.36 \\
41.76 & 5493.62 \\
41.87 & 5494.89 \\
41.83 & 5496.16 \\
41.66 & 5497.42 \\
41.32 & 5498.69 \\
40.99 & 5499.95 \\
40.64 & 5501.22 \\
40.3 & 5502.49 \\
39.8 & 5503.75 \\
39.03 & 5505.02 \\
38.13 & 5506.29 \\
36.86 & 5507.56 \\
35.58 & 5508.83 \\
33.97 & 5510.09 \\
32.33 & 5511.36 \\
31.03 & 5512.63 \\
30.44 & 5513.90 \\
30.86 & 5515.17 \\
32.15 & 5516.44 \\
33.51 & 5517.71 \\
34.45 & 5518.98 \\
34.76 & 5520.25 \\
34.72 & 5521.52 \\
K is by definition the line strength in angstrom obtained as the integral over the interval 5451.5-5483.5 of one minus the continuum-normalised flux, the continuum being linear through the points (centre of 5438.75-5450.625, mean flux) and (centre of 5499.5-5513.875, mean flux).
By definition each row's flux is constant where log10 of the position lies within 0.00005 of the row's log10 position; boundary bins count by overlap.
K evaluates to 4.0 angstrom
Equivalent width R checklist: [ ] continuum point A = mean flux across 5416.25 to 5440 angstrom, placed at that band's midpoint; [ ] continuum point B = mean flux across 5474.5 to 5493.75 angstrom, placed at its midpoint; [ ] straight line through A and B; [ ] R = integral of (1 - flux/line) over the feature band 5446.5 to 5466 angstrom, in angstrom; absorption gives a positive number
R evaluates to 4.4 angstrom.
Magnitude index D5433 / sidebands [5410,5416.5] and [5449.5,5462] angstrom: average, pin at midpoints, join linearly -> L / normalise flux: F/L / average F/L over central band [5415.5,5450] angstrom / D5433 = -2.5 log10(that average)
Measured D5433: -0.19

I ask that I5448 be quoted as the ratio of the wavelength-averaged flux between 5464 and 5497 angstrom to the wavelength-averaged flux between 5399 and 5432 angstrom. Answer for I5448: 0.90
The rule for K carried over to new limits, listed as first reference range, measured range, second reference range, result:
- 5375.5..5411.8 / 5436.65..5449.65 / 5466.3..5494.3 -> -1.3 angstrom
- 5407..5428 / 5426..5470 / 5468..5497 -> 2.5 angstrom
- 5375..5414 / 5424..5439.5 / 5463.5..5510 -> -1.9 angstrom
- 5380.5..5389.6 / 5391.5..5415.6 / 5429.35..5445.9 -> 2.4 angstrom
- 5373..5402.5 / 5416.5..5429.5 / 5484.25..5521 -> -1.4 angstrom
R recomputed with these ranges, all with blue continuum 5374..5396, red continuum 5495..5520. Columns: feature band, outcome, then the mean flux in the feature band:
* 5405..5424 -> -0.28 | 44.5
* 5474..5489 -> -0.65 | 40.3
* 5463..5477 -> 0.45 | 38.3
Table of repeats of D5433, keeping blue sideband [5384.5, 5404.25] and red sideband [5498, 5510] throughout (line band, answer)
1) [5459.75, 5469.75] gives 0.104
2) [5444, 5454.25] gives 0.093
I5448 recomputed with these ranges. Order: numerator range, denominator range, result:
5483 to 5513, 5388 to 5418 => 0.91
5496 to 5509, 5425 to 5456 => 0.91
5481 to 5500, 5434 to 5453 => 0.94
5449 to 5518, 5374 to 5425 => 0.83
